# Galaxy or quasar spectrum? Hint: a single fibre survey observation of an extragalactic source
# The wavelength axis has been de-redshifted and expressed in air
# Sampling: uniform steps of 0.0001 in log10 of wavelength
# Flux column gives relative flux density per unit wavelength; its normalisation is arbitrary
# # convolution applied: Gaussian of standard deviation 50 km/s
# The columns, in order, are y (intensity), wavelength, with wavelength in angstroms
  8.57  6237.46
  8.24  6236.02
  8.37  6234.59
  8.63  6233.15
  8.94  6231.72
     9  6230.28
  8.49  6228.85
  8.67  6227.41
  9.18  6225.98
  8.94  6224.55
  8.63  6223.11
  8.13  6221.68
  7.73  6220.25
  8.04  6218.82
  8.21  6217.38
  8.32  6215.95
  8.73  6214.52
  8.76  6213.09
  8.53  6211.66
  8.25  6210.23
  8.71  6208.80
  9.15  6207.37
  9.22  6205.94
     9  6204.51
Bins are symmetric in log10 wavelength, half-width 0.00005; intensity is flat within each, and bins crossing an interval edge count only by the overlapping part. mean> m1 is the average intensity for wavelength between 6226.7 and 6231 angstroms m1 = 8.71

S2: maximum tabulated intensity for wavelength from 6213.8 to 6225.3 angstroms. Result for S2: 8.94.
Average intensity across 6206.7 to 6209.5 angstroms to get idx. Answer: 8.93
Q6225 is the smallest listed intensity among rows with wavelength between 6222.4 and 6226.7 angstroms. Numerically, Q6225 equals 8.63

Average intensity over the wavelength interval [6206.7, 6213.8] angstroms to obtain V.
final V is 8.68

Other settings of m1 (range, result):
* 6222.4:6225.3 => 8.78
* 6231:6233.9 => 8.77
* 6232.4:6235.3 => 8.51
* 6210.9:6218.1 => 8.51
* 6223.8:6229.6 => 8.82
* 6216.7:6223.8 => 8.14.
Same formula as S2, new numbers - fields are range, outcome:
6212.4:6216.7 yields 8.76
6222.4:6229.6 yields 9.18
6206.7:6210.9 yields 9.15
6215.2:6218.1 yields 8.32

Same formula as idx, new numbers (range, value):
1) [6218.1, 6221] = 7.89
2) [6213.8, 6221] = 8.21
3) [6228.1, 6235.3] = 8.68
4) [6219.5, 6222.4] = 7.95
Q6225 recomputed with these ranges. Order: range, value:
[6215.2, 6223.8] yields 7.73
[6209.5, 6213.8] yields 8.25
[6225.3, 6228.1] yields 8.67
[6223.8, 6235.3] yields 8.37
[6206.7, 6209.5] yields 8.71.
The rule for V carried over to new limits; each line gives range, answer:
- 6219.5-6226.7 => 8.53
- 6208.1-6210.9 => 8.48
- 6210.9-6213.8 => 8.64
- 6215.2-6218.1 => 8.27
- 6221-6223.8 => 8.39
